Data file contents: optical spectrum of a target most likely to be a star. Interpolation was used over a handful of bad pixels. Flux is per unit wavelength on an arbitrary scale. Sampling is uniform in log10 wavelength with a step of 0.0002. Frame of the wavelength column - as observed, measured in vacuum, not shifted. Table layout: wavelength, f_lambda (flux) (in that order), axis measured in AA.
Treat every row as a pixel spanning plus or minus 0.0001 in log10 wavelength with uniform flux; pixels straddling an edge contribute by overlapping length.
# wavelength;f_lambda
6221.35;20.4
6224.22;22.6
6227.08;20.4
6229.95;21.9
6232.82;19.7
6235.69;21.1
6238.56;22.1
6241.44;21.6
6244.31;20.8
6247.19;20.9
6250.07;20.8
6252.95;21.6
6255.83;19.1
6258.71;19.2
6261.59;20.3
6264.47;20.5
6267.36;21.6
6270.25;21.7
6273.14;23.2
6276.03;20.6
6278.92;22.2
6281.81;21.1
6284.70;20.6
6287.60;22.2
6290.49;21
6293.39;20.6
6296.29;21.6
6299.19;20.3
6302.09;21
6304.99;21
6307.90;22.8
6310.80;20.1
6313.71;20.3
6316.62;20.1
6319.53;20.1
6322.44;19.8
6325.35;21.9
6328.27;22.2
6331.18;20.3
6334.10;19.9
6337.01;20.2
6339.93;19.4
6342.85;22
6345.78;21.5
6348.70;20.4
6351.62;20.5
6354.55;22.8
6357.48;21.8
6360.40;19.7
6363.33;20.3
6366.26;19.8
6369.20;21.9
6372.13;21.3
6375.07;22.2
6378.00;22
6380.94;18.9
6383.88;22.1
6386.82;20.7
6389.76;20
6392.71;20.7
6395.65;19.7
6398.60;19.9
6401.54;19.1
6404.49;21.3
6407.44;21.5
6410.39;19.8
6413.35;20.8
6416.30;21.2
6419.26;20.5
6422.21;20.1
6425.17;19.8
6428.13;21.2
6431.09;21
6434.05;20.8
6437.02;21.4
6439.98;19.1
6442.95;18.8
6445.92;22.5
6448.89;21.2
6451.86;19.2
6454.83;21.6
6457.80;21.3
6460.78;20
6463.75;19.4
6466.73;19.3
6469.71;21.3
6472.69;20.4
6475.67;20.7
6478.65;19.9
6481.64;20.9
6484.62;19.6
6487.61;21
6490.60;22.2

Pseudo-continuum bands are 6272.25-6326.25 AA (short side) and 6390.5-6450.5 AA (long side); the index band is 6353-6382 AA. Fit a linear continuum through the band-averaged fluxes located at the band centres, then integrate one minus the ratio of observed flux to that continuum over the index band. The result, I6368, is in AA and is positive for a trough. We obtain -0.5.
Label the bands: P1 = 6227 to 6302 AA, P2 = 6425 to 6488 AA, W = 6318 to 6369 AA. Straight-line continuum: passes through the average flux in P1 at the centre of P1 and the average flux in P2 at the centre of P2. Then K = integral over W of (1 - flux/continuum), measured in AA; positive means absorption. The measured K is 0.1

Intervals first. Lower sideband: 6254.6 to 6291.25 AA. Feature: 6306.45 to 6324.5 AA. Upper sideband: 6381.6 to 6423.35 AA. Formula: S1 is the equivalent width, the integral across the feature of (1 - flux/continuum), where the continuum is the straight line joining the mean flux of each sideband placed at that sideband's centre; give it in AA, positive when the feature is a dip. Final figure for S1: 0.2 AA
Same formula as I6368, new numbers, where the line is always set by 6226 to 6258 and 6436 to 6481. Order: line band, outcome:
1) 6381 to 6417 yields 0.08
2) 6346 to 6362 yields -0.34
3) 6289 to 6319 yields -0.17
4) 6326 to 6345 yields -0.07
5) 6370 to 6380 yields -0.53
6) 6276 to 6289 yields -0.40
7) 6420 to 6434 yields -0.05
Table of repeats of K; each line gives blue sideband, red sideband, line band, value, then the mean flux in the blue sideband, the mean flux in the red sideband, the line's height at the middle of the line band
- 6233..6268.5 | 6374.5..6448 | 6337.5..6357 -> -0.4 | 20.8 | 20.6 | 20.7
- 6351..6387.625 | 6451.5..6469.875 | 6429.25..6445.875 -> 0.0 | 21.1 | 20.3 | 20.5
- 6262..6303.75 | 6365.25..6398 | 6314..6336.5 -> 0.5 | 21.3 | 20.8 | 21.1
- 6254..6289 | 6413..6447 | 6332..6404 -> 0.2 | 21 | 20.6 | 20.8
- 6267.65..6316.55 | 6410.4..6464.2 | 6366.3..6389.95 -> -0.3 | 21.2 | 20.6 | 20.8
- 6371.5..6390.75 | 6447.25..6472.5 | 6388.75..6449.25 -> 0.8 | 21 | 20.4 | 20.7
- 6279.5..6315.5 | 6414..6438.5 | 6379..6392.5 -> 0.2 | 21.1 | 20.8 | 20.9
